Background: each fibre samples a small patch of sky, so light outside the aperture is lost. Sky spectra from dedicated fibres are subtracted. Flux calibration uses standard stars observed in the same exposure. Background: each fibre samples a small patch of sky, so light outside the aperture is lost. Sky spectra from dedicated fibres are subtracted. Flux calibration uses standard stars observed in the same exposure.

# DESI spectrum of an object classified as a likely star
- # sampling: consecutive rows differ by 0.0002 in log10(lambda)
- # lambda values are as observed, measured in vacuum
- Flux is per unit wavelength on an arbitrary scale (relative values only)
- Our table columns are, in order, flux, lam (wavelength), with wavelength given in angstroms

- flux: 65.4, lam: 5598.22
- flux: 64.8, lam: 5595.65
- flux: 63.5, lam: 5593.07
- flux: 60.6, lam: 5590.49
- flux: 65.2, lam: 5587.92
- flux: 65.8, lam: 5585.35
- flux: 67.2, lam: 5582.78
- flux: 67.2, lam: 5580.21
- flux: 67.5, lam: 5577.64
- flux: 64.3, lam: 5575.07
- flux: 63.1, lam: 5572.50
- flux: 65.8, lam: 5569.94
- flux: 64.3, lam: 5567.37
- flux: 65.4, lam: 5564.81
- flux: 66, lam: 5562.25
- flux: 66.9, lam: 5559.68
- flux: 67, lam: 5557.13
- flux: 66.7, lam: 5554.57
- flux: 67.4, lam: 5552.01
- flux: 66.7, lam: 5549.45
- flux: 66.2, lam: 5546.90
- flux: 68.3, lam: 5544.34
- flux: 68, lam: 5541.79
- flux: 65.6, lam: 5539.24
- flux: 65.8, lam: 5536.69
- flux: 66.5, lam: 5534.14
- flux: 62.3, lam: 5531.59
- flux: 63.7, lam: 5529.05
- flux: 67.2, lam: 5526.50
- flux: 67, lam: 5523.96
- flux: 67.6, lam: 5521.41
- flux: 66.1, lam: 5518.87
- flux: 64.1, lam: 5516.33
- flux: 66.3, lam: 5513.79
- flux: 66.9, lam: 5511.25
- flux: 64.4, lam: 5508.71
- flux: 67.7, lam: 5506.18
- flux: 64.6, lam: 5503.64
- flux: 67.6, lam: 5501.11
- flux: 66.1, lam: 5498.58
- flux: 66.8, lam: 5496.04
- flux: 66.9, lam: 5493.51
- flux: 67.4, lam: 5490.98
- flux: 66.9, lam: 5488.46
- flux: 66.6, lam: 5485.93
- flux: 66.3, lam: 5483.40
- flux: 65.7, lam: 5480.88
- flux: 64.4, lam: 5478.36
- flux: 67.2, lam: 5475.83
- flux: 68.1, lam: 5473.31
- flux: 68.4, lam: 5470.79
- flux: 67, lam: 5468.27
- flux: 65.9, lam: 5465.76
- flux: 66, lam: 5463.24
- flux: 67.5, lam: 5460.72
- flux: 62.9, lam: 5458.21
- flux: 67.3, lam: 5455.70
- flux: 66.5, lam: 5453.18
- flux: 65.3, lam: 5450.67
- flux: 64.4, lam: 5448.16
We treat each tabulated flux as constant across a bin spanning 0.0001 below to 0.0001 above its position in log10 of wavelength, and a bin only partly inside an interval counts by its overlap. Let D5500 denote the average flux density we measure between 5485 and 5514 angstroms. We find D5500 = 66.5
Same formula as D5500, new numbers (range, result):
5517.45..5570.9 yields 66.2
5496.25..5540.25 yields 65.9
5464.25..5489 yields 66.6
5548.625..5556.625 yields 66.9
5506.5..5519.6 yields 65.7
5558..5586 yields 65.8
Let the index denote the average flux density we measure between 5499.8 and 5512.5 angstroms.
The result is 66.3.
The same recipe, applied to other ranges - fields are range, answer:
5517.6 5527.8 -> 66.9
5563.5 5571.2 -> 65.2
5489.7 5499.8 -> 66.8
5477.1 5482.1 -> 65.1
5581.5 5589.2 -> 66.1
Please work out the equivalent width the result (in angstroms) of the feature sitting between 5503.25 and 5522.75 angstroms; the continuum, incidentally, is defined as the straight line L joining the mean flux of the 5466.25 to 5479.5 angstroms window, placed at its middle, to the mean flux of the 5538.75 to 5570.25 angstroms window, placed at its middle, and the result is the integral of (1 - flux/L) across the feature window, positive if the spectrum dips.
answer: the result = 0.2 angstroms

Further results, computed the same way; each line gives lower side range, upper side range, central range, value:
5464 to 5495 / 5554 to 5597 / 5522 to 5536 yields 0.12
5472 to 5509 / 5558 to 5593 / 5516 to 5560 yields -0.33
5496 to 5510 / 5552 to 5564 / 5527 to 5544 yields 0.23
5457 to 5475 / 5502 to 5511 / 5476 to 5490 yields 0.03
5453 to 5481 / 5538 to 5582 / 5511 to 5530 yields 0.06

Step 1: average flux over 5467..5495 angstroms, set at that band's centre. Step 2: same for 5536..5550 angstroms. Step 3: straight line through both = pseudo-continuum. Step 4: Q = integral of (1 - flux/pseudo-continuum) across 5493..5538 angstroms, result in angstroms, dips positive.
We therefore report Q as 0.6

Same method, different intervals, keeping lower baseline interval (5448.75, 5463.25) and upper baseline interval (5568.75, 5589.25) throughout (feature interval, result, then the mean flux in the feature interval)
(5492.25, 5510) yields -0.13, 66.3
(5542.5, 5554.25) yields -0.24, 67.1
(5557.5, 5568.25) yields -0.01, 65.9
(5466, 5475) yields -0.24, 67.6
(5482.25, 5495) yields -0.20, 66.8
